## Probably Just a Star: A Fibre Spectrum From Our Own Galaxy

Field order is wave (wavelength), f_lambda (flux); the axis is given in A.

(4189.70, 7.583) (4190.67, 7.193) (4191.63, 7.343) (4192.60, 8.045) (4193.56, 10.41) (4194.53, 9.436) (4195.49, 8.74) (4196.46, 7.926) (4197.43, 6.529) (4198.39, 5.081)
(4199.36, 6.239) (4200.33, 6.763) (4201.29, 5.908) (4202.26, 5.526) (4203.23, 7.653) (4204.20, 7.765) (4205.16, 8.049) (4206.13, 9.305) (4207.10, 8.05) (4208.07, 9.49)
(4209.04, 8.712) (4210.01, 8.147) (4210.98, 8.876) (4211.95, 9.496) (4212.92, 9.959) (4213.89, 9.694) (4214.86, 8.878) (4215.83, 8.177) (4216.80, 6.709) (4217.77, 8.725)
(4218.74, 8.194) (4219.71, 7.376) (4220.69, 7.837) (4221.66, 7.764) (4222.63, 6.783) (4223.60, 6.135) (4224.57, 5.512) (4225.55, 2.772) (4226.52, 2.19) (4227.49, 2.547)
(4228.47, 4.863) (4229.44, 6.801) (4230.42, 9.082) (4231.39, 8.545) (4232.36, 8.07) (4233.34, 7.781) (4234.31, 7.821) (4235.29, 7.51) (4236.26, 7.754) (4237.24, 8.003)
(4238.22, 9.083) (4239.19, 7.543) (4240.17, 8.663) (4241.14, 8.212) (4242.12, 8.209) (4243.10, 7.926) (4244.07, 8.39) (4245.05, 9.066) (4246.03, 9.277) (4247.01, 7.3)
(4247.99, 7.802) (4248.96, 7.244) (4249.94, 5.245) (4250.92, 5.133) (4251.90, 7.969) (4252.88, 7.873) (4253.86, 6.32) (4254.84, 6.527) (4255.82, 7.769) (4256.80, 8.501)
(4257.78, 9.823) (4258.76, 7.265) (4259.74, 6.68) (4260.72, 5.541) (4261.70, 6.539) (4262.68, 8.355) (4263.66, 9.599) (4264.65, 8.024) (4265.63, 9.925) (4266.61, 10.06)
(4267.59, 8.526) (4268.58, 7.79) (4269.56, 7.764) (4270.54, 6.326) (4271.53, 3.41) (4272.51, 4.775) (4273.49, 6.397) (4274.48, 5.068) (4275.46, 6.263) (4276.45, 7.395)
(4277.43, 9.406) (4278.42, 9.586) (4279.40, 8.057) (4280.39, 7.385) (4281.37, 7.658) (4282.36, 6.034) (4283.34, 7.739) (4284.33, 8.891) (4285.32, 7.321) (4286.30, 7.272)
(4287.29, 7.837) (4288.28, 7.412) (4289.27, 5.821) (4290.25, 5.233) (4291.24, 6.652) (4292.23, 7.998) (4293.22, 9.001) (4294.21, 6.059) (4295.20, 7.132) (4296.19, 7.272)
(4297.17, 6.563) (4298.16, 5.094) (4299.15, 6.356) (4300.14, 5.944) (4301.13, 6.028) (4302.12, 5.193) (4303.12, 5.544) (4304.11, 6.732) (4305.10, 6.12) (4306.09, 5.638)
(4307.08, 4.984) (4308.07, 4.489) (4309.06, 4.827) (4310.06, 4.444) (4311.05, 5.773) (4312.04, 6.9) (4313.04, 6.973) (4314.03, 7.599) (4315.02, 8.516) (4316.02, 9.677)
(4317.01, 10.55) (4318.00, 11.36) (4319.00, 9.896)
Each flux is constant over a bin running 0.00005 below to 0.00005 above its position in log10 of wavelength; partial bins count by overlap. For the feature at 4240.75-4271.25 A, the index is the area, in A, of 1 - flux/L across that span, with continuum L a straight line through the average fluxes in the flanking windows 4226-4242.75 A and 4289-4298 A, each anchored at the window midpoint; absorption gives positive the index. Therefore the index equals -2.9 A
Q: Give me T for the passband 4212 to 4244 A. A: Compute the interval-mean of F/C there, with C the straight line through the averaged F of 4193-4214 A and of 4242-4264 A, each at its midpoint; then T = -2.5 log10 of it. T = 0.06 mag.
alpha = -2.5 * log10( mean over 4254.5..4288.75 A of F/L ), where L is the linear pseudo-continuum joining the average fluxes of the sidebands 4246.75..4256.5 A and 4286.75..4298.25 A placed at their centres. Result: -0.089 mag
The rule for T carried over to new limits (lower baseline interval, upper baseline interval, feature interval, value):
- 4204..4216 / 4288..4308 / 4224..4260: 0.096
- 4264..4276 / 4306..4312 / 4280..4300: -0.158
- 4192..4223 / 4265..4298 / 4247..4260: 0.042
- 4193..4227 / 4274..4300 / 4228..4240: -0.047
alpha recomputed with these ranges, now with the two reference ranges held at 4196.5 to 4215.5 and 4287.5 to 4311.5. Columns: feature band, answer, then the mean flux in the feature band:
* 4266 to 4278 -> -0.05 mag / 6.98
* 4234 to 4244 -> -0.12 mag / 8.09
